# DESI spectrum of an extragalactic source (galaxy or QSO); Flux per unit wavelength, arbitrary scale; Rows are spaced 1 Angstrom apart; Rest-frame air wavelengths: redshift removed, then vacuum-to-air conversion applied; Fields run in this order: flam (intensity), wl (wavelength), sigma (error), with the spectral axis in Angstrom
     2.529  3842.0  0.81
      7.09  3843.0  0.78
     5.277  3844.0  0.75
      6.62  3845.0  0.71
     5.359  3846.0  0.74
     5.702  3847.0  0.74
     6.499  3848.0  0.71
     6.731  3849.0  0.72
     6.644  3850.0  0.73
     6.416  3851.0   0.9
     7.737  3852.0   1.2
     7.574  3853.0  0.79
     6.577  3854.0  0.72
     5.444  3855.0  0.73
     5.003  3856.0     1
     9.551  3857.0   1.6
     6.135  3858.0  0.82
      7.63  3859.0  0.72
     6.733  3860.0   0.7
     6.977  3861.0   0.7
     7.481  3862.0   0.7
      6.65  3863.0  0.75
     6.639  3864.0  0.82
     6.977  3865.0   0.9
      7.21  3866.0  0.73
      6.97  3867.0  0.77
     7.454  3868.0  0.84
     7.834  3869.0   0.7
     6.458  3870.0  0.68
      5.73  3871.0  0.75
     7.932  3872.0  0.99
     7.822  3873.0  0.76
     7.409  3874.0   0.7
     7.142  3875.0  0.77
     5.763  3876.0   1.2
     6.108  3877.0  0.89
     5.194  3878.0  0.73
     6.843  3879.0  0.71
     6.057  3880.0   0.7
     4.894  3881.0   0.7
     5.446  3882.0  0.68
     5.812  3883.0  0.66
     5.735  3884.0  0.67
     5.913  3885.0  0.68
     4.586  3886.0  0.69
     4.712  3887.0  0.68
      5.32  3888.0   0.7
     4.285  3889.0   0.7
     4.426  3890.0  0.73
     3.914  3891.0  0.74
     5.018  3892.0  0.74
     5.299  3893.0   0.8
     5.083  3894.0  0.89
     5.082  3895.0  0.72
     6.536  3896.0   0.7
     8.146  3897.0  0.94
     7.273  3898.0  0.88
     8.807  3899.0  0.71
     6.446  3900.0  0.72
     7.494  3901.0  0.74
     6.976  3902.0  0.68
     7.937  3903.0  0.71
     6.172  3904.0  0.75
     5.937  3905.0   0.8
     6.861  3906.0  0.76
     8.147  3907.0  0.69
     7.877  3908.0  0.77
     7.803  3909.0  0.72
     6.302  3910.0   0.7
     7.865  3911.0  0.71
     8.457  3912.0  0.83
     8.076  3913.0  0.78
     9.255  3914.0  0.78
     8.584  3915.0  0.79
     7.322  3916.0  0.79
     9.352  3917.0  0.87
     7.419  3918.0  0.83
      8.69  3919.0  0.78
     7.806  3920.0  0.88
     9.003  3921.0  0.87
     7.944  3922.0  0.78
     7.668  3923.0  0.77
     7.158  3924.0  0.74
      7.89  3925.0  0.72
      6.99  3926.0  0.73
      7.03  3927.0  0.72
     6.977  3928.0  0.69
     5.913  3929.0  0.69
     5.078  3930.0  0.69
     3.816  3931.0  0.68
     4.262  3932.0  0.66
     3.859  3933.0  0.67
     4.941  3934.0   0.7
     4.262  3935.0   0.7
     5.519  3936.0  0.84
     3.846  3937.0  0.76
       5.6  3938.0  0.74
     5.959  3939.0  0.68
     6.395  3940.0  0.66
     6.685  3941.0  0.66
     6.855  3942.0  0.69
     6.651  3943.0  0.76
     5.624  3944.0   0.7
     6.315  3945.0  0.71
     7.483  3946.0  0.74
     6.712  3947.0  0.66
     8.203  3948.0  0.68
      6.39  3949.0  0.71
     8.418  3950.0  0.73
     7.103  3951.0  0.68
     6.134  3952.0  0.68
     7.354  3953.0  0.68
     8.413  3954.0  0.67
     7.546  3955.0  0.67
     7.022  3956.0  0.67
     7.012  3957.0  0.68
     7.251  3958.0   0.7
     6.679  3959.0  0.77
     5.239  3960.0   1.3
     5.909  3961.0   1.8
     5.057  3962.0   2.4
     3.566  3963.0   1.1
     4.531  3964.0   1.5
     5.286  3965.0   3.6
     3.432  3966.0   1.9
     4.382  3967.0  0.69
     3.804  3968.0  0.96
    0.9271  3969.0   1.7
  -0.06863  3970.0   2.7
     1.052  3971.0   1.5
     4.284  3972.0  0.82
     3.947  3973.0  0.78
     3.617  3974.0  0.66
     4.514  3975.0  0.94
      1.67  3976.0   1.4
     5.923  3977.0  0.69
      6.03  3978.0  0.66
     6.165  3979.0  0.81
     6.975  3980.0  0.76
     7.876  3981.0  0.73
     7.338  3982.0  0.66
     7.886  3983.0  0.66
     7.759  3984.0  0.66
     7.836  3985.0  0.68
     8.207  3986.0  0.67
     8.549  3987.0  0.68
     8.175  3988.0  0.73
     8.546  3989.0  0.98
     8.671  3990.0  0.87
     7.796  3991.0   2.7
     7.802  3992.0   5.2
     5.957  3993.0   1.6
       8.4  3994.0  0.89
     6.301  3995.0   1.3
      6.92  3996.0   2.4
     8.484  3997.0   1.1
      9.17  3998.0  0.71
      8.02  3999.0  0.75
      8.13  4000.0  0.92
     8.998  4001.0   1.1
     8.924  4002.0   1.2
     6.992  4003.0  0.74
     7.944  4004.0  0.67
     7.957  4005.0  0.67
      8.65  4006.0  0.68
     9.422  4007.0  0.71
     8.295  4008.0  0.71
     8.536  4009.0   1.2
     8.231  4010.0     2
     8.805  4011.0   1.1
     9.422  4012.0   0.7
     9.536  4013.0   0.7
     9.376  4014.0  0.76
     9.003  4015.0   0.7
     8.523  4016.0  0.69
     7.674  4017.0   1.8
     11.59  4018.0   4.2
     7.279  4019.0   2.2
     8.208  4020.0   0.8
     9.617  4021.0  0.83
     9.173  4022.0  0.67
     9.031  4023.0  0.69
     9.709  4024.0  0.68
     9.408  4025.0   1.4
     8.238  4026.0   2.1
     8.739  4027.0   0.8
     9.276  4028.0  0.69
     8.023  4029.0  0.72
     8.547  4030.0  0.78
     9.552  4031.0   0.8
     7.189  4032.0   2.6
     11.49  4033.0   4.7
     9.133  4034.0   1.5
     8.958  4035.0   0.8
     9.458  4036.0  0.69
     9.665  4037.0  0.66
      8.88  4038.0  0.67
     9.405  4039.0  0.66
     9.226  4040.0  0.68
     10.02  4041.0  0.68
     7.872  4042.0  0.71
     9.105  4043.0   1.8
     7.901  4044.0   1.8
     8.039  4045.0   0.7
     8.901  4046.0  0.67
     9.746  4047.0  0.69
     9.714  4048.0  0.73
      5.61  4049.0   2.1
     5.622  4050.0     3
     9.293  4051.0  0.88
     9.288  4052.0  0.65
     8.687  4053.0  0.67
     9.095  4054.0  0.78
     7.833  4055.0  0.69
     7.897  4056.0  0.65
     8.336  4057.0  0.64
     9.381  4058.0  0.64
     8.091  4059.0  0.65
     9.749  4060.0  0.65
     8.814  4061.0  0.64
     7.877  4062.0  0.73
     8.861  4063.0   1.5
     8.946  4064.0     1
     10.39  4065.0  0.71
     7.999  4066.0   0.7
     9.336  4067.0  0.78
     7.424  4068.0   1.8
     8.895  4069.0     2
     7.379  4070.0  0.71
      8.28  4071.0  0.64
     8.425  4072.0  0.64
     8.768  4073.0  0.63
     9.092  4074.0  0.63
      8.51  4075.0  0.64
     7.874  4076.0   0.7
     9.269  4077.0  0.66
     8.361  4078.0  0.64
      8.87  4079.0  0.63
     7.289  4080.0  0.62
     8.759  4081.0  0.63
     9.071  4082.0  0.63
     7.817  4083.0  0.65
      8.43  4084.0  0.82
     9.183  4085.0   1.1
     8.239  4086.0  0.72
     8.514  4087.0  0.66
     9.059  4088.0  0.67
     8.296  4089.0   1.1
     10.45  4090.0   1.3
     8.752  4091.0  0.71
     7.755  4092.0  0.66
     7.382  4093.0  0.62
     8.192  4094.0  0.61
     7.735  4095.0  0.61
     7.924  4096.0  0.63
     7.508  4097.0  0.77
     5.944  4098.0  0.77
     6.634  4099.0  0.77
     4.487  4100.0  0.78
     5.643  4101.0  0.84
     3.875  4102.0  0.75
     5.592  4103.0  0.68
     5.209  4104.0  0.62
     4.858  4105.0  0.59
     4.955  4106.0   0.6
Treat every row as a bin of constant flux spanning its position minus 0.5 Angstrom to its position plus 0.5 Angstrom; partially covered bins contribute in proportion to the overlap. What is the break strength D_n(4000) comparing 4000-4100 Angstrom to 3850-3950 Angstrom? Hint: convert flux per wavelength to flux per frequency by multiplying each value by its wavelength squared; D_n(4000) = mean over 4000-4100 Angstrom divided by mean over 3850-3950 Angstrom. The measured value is 1.40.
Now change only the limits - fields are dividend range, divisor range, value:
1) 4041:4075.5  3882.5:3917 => 1.40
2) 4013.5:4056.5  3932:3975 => 1.69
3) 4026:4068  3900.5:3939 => 1.36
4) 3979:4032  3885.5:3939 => 1.34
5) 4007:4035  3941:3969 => 1.51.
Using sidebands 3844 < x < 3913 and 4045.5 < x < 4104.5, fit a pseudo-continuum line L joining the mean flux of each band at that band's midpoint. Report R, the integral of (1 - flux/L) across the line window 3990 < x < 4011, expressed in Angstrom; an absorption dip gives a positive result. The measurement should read -1.6 Angstrom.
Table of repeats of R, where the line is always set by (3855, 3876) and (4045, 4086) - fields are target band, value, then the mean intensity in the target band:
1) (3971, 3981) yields 3.9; 4.76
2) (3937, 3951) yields 1.8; 6.63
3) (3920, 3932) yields 1.1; 6.79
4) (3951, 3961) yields 1.0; 6.92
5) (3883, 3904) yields 3.7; 5.95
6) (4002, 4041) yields -3.4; 8.91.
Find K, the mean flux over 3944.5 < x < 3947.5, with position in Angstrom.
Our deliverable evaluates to 6.84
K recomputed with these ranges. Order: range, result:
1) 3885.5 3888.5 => 4.87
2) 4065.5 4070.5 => 8.21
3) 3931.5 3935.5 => 4.33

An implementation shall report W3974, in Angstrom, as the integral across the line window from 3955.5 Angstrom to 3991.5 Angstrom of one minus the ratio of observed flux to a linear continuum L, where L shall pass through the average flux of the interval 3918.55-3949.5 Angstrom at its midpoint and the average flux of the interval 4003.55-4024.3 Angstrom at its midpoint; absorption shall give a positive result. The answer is 9.4 Angstrom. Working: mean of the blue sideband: 6.37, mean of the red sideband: 8.85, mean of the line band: 5.63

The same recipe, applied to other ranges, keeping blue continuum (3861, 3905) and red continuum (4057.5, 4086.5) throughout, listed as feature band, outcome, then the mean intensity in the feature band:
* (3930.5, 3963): 4.25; 6.16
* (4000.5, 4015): -1.56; 8.66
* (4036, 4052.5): -0.82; 8.67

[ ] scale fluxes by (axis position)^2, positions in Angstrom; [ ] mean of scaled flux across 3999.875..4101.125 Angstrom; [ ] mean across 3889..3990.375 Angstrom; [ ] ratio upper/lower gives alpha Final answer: 1.43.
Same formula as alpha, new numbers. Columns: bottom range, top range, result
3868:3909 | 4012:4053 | 1.52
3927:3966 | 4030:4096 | 1.52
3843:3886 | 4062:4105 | 1.35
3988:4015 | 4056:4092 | 1.08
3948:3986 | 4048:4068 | 1.59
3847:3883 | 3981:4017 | 1.31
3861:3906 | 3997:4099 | 1.48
